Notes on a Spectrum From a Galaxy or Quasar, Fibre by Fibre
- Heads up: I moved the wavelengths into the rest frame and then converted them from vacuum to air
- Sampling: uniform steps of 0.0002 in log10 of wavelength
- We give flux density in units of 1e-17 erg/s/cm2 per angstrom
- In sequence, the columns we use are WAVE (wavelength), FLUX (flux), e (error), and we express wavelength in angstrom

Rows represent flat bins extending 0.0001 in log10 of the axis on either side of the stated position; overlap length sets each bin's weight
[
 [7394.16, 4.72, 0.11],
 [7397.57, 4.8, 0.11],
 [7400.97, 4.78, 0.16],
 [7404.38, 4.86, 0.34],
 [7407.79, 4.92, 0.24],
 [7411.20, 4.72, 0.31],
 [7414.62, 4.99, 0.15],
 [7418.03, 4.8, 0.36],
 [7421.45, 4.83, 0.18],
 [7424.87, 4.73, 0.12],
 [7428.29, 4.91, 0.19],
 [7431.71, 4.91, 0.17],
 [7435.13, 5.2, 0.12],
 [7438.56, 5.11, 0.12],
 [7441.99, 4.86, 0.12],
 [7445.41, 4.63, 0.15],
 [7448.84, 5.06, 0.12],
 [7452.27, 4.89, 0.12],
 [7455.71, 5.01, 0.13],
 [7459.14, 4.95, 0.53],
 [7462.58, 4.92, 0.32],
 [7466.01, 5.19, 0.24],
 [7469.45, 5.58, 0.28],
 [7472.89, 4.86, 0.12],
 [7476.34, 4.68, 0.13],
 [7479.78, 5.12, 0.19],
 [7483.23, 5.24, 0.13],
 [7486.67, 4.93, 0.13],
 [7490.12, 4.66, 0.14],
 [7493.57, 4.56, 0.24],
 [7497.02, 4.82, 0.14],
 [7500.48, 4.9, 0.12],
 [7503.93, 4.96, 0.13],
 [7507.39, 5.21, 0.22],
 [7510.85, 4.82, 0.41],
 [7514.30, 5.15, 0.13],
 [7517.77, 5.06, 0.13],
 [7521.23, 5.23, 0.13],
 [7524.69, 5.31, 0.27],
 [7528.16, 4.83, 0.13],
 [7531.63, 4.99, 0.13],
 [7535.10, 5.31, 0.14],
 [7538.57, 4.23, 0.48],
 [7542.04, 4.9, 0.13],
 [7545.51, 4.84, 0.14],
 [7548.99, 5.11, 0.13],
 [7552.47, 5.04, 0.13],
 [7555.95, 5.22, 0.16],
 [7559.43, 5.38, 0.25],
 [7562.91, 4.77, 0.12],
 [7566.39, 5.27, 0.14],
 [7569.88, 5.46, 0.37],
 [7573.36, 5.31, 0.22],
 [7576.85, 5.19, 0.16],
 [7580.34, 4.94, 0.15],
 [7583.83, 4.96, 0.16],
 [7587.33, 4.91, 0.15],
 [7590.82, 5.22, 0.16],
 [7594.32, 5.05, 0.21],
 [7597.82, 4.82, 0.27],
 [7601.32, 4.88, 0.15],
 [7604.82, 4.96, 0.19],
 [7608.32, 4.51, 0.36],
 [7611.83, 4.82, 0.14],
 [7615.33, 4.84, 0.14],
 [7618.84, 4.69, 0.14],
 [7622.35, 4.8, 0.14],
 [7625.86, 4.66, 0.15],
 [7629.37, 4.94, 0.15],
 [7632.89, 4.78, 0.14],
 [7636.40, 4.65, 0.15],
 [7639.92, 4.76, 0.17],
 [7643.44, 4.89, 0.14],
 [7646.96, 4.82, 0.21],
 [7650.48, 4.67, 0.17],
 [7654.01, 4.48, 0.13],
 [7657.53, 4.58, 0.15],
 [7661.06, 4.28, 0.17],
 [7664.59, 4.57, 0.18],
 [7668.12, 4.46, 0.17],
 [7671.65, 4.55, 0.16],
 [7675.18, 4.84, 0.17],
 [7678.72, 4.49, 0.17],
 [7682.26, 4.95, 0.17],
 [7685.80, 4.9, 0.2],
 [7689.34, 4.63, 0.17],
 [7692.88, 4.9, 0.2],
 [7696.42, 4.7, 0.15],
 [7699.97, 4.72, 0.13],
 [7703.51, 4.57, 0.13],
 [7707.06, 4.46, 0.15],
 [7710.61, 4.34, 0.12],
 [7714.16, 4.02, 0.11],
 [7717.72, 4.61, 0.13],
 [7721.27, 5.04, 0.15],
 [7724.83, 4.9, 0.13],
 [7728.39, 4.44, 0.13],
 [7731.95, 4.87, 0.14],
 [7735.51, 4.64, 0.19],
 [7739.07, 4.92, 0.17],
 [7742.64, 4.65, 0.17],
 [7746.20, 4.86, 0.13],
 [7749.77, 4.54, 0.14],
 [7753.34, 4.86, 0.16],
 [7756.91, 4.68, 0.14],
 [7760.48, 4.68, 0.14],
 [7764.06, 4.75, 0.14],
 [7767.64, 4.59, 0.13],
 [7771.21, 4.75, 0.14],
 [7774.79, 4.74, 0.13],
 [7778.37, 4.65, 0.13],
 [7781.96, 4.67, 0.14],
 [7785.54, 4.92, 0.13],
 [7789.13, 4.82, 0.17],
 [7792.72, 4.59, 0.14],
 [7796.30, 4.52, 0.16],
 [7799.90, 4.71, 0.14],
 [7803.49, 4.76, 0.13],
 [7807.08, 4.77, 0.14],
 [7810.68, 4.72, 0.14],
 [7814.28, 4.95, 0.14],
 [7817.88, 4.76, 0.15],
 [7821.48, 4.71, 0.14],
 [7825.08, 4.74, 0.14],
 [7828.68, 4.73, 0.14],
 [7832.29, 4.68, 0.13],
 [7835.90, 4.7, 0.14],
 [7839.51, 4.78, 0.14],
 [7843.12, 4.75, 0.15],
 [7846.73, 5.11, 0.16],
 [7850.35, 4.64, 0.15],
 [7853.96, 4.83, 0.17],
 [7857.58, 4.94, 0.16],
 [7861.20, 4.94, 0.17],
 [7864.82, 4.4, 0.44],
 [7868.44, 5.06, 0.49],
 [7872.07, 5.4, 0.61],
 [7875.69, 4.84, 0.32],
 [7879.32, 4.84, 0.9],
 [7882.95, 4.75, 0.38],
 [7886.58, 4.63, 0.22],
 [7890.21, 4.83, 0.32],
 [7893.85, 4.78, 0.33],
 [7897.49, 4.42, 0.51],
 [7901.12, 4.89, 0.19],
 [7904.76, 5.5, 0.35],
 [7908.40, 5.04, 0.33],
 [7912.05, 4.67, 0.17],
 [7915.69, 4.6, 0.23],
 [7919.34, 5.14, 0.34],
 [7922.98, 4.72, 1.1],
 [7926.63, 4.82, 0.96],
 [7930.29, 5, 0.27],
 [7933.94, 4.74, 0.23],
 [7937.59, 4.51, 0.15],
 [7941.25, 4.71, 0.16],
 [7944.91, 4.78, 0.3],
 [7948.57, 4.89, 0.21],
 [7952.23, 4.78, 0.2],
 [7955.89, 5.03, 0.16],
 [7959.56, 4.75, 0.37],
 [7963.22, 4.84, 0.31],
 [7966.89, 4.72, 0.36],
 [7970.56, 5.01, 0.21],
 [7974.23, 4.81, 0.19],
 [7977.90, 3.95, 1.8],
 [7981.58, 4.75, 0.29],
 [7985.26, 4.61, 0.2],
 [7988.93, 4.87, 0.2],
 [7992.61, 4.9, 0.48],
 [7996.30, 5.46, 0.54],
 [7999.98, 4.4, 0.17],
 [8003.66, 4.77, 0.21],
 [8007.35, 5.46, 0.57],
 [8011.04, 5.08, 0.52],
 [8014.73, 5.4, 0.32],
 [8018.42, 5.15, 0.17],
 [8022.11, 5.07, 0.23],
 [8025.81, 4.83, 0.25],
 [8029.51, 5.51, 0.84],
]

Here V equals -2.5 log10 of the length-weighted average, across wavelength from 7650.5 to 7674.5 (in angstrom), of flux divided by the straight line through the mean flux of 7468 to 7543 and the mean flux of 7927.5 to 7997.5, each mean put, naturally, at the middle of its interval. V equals 0.090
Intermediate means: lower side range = 4.97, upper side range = 4.79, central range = 4.52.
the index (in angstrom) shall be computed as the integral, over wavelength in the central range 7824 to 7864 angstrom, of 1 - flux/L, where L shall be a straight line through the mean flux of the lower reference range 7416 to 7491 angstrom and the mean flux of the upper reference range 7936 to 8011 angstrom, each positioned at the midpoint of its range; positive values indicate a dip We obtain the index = 0.4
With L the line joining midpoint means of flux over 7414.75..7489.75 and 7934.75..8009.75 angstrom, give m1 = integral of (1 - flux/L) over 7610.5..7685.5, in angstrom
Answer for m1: 3.21 angstrom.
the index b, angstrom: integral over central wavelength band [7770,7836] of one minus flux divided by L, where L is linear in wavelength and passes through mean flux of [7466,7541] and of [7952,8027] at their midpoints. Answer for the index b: 2.6 angstrom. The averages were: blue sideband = 4.98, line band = 4.73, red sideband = 4.89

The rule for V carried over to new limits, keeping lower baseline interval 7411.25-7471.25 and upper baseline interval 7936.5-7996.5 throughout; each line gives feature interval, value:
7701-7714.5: 0.11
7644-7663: 0.07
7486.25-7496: 0.06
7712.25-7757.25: 0.04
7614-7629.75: 0.03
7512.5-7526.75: -0.05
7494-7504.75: 0.02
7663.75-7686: 0.05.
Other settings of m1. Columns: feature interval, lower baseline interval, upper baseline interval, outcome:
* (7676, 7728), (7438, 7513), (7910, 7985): 2.2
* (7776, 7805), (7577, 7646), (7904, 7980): 0.7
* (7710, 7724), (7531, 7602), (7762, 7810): 0.8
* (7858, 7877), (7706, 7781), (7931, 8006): -0.8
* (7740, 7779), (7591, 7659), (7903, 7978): 0.7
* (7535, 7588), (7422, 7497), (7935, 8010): -1.4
